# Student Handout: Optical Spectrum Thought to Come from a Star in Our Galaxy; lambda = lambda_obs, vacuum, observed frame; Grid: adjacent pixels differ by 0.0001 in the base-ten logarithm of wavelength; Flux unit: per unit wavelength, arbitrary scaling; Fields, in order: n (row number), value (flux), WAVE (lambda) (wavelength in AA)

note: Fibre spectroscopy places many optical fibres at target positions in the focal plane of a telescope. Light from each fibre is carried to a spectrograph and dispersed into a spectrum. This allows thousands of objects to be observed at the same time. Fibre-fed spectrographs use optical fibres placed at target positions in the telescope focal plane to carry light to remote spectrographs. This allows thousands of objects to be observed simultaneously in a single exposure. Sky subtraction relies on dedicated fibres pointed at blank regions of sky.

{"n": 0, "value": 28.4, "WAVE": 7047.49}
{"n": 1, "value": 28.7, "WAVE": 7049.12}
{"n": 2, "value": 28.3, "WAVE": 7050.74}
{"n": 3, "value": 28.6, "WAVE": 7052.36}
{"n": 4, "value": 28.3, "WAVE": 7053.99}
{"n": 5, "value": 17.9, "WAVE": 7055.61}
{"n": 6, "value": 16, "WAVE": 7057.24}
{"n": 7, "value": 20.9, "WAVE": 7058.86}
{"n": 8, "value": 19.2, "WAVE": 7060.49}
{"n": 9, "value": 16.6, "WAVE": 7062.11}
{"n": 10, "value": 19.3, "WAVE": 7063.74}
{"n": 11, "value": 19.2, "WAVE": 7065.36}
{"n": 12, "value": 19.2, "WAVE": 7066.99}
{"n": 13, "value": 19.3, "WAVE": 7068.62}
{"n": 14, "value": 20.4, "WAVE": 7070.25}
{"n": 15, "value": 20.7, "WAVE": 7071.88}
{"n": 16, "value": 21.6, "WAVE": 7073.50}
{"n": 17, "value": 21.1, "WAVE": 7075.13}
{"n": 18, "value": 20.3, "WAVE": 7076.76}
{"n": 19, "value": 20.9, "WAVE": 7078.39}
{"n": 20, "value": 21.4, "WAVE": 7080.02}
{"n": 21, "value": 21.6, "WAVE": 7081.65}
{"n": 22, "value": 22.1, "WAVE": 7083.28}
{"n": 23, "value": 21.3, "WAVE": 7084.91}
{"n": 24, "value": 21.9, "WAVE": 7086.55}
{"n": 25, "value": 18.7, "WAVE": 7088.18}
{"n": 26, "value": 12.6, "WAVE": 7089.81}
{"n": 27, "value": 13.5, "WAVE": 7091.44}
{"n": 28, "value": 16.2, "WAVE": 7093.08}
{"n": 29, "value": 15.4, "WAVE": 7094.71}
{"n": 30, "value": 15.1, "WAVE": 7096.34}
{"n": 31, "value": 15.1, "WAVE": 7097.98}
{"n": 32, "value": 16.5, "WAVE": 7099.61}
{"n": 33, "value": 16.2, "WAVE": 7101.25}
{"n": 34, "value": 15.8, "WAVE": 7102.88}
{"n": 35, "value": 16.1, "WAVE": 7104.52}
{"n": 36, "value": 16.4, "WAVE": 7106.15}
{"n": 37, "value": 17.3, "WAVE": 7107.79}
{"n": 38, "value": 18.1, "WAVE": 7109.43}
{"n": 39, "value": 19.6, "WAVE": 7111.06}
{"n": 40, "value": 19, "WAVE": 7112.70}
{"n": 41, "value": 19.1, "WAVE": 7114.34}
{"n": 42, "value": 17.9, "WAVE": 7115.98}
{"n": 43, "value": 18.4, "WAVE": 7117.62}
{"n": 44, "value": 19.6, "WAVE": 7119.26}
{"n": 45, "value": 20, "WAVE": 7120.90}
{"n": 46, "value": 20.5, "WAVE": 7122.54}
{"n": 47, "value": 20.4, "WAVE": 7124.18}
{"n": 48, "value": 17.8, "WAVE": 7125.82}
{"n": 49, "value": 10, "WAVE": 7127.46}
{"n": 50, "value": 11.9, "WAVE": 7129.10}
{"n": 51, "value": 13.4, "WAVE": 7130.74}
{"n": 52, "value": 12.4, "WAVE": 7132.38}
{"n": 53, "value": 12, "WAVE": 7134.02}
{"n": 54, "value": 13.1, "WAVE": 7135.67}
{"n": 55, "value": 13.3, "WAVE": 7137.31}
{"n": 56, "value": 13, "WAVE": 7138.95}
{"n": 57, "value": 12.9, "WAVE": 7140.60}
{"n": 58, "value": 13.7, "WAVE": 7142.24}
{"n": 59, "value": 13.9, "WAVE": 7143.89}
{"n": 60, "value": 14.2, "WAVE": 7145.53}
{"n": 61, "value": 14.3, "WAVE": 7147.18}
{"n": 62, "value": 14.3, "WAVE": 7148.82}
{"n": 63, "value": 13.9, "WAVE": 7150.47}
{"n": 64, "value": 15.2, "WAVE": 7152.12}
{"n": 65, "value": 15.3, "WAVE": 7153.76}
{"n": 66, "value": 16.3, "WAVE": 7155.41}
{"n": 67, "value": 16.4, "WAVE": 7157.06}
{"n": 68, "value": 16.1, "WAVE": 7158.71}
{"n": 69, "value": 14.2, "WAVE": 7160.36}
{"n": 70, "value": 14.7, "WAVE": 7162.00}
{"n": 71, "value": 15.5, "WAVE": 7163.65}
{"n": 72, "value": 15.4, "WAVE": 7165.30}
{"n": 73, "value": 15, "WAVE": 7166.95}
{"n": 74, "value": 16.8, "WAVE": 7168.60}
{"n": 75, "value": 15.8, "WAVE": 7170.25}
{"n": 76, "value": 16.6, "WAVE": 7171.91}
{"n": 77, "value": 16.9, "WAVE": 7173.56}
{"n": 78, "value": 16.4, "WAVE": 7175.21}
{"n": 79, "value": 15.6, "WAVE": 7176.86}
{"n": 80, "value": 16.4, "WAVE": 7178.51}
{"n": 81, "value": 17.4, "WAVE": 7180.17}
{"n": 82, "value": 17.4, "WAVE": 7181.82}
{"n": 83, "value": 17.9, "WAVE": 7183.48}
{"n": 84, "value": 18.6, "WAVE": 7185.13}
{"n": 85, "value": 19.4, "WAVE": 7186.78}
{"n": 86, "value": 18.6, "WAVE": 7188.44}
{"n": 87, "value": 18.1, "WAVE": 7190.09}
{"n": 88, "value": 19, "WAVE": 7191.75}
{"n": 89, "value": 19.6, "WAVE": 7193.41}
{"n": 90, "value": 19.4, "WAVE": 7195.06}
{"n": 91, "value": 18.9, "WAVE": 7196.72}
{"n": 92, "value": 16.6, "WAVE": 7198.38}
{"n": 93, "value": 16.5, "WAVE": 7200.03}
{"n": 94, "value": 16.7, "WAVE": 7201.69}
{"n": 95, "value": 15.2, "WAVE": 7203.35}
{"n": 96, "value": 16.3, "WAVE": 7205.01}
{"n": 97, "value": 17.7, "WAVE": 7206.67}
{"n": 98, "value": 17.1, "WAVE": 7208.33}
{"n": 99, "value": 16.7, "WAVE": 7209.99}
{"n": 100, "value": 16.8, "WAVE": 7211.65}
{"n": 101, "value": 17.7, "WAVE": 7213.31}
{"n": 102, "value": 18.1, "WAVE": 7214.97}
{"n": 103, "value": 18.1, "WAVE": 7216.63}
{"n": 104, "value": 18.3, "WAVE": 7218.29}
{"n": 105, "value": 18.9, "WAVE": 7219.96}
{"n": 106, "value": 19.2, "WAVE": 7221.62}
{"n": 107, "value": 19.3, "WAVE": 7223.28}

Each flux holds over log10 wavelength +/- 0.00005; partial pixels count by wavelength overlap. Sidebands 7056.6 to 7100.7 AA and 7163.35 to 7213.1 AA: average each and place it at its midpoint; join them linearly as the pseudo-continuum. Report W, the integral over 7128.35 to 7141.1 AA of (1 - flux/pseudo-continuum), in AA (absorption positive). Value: 3.7 AA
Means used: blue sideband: 18.7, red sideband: 17.2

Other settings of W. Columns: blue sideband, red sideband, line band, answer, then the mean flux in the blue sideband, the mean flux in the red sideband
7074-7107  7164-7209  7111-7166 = 6.6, 17.9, 17.2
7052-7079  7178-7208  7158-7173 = 2.2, 20.4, 17.8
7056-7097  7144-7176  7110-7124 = -1.7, 19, 15.4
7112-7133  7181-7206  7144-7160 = 2.1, 17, 17.9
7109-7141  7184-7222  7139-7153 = 2.2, 16.1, 17.9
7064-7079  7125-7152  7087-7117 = 0.7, 20.3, 13.4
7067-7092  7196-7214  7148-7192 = 3.3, 19.9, 16.9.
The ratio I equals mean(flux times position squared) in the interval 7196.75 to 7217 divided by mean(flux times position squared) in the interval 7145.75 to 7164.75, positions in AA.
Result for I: 1.14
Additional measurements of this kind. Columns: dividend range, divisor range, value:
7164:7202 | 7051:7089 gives 0.86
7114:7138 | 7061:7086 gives 0.79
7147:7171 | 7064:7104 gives 0.84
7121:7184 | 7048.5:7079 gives 0.73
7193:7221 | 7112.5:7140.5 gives 1.13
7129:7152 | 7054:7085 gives 0.68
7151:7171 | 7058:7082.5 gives 0.79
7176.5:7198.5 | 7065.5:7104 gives 1.01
